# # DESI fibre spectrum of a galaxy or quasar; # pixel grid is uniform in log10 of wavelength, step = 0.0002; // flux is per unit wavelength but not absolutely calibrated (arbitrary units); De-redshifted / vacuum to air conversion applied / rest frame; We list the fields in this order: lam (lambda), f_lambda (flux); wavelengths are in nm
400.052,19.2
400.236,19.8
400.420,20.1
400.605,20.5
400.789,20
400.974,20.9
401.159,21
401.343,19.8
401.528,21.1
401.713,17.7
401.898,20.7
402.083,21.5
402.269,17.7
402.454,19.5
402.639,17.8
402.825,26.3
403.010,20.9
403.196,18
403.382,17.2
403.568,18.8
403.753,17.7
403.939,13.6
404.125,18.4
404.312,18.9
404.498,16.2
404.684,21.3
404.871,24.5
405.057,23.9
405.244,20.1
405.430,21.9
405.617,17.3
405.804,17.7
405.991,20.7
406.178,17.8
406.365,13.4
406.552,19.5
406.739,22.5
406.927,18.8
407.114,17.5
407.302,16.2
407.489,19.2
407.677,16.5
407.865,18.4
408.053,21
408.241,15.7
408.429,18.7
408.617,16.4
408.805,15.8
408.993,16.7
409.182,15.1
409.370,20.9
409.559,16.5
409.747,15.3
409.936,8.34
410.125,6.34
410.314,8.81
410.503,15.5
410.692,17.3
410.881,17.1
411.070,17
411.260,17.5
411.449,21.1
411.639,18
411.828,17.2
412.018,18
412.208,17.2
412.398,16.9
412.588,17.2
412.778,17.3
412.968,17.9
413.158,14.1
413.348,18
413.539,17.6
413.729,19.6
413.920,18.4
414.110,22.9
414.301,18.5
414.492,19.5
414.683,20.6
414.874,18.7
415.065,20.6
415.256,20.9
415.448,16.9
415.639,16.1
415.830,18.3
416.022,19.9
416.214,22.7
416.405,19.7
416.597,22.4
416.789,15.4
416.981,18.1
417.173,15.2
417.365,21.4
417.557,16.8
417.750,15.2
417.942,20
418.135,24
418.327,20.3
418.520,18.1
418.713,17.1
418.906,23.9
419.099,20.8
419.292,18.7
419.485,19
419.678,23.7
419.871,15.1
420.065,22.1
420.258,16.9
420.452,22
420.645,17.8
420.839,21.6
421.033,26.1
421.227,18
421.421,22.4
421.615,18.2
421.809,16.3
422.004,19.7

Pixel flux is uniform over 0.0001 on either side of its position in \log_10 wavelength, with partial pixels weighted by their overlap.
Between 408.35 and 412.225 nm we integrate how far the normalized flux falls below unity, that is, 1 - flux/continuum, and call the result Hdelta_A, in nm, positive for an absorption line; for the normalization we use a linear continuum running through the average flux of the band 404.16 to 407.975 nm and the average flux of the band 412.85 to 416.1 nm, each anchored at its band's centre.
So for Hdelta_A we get 0.62 nm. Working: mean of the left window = 19.1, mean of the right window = 18.7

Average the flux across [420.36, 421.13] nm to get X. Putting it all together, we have 21.9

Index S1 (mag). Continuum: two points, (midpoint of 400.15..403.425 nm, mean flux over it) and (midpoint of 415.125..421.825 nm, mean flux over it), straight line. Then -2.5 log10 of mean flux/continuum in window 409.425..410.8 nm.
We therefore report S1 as 0.47 mag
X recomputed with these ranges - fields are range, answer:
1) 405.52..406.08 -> 18.6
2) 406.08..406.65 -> 17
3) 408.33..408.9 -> 17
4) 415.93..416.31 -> 21.3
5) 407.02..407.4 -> 16.9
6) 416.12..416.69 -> 21.6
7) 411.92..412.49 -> 17.3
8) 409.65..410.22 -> 10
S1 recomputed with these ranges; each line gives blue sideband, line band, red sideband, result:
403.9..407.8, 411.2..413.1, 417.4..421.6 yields 0.10 mag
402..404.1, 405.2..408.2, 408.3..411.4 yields -0.10 mag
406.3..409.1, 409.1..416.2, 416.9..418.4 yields 0.06 mag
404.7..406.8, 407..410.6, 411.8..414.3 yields 0.21 mag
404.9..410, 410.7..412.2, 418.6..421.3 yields 0.05 mag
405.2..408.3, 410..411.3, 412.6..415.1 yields 0.31 mag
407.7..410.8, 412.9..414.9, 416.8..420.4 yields -0.08 mag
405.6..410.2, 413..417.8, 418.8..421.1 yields 0.03 mag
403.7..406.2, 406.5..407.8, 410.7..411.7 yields 0.02 mag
